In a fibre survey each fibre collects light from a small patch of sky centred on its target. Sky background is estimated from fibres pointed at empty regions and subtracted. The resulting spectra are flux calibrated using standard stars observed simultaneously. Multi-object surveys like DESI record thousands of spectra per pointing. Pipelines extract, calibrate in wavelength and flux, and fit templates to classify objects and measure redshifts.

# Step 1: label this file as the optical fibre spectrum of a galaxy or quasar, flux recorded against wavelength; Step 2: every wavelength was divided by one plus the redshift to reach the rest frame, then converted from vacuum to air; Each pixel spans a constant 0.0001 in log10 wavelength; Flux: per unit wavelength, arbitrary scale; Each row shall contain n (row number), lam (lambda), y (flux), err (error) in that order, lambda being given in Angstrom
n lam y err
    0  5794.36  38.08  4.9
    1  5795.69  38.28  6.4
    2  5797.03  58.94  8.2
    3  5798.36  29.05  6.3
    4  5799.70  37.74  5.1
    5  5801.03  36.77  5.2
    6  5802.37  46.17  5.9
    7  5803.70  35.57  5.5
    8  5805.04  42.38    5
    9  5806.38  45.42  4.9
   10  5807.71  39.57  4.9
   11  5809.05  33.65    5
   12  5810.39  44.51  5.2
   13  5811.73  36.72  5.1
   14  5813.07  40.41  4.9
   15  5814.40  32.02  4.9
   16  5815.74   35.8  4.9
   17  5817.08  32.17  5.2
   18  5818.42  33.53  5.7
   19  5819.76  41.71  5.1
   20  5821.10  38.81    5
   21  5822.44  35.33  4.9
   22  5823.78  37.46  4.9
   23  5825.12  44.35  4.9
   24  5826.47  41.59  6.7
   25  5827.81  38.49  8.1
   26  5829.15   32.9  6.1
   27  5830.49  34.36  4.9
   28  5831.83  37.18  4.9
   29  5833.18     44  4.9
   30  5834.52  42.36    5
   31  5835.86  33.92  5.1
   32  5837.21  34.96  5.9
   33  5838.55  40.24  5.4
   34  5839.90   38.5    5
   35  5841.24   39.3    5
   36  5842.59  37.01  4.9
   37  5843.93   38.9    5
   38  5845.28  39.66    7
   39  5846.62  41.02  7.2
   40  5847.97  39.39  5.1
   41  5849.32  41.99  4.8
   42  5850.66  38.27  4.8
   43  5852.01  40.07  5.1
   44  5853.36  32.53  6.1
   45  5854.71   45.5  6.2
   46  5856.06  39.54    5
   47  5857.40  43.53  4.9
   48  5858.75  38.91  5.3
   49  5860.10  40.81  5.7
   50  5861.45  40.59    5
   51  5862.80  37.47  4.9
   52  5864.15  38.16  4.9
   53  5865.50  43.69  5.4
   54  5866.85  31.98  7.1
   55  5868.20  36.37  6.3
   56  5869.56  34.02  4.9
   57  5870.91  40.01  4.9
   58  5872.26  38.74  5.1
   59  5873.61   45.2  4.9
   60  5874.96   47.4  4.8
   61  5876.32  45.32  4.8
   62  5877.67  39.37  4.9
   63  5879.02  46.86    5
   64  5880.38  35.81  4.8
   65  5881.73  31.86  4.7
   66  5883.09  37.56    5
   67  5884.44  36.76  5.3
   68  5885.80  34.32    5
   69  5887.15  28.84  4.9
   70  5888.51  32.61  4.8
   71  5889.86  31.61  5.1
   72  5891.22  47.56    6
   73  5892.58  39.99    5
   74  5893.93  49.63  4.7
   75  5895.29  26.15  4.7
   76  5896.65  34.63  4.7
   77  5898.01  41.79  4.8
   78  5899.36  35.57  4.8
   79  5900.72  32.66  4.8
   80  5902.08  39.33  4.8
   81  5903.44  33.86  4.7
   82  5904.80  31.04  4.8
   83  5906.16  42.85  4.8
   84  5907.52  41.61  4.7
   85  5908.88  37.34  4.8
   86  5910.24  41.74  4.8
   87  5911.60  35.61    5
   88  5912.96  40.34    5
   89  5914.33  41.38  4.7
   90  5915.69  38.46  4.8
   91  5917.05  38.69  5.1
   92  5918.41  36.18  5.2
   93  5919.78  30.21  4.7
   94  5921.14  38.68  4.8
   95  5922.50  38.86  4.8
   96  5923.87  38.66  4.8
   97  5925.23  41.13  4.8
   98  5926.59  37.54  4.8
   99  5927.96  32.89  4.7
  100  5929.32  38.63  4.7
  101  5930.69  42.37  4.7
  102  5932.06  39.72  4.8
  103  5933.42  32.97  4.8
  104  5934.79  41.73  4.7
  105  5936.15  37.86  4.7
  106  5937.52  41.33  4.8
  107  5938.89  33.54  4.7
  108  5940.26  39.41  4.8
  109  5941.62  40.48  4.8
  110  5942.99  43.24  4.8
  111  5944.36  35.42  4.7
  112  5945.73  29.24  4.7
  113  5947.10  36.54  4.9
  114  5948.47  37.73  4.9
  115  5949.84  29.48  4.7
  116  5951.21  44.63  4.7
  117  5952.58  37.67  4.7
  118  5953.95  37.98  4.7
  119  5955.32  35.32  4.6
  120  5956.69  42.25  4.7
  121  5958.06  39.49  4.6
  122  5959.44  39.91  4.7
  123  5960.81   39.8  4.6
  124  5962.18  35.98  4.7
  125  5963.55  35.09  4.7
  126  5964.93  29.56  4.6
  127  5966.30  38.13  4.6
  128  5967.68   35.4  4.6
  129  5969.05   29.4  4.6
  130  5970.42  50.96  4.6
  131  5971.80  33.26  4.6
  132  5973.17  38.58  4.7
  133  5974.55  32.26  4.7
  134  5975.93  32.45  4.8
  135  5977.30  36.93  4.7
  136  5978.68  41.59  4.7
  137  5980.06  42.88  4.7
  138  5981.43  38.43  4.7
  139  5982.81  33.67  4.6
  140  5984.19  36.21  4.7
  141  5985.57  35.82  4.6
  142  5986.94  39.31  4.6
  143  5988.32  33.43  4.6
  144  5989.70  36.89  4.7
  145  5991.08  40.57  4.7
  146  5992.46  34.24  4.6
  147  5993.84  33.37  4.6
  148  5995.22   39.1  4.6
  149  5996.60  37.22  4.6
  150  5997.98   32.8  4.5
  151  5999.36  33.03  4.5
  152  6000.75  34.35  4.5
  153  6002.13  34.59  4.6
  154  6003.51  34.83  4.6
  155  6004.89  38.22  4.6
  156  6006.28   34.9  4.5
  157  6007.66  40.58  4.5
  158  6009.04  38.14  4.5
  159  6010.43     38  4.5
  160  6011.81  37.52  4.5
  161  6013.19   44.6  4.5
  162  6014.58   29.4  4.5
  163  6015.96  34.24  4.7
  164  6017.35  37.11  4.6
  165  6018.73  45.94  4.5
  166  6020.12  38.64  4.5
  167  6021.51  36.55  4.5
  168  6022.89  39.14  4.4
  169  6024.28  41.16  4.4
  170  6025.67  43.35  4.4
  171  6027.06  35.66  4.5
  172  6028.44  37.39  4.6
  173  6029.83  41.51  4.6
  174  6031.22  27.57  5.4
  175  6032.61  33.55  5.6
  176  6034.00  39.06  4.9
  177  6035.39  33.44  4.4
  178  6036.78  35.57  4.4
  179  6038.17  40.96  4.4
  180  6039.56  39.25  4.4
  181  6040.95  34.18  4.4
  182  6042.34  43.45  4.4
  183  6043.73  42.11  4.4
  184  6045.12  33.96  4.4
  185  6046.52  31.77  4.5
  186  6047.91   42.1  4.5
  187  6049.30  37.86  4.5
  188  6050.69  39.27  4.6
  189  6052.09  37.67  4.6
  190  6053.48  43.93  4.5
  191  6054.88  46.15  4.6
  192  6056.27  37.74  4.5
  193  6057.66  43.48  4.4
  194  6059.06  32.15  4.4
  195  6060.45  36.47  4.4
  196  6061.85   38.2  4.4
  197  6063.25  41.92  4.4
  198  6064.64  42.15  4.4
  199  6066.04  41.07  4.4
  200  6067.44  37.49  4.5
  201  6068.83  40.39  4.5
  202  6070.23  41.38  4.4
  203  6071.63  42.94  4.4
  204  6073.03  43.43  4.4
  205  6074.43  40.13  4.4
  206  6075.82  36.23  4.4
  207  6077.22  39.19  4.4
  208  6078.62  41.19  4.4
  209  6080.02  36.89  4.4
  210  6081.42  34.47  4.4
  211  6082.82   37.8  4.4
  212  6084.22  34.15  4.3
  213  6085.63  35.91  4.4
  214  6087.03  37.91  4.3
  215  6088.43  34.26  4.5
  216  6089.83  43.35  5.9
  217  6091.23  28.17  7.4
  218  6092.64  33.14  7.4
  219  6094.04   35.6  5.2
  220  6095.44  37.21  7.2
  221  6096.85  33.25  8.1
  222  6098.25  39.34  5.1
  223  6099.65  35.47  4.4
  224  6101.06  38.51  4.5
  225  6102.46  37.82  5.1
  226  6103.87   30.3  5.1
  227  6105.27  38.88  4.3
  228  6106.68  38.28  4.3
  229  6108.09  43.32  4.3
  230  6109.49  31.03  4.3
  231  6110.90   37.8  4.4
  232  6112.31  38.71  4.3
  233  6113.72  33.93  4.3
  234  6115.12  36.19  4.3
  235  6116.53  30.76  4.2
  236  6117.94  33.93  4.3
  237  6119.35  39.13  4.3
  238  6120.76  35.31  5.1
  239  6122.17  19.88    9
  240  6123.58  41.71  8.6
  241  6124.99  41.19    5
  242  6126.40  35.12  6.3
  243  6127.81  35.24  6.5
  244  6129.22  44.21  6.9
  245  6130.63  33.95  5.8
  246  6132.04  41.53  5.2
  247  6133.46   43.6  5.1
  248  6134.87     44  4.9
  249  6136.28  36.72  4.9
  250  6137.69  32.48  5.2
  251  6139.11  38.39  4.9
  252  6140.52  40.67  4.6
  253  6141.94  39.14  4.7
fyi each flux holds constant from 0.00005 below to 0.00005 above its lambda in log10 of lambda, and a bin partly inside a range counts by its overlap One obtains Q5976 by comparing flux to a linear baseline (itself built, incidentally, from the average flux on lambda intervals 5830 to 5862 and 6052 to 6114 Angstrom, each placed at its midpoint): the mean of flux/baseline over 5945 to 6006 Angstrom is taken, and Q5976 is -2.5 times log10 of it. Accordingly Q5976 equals 0.06 mag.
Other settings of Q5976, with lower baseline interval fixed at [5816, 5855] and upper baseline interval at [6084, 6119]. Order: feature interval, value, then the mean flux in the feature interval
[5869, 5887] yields -0.03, 39.2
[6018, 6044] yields -0.05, 38.3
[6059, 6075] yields -0.11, 40.1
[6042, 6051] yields -0.06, 38.4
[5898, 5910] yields 0.01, 37.3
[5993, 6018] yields 0.02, 36.2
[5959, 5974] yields 0.01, 36.8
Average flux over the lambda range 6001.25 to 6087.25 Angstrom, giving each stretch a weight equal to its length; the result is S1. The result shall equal 38.3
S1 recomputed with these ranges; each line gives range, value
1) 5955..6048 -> 37.1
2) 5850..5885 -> 39.5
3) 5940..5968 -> 37.3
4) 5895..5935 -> 37.5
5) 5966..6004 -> 36.4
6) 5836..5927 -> 38.4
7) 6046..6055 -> 39.6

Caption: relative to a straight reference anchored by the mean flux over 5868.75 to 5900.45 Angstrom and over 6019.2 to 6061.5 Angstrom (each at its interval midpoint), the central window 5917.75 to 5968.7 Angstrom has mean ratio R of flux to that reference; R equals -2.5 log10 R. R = 0.02 mag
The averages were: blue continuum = 38.2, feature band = 37.4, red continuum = 38.2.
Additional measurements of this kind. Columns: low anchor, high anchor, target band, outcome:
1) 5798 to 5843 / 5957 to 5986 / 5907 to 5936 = -0.03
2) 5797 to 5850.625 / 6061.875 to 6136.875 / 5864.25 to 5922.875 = 0.01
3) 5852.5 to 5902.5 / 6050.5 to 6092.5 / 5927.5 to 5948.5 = 0.02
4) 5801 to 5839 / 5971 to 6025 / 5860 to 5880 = -0.06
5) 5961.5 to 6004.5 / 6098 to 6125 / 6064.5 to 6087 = -0.09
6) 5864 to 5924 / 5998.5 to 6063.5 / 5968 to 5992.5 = 0.02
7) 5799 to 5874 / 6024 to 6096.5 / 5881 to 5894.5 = 0.05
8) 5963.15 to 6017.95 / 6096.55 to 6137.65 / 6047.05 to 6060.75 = -0.09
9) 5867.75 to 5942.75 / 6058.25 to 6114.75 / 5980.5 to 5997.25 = 0.04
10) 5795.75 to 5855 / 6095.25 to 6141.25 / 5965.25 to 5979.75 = 0.03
